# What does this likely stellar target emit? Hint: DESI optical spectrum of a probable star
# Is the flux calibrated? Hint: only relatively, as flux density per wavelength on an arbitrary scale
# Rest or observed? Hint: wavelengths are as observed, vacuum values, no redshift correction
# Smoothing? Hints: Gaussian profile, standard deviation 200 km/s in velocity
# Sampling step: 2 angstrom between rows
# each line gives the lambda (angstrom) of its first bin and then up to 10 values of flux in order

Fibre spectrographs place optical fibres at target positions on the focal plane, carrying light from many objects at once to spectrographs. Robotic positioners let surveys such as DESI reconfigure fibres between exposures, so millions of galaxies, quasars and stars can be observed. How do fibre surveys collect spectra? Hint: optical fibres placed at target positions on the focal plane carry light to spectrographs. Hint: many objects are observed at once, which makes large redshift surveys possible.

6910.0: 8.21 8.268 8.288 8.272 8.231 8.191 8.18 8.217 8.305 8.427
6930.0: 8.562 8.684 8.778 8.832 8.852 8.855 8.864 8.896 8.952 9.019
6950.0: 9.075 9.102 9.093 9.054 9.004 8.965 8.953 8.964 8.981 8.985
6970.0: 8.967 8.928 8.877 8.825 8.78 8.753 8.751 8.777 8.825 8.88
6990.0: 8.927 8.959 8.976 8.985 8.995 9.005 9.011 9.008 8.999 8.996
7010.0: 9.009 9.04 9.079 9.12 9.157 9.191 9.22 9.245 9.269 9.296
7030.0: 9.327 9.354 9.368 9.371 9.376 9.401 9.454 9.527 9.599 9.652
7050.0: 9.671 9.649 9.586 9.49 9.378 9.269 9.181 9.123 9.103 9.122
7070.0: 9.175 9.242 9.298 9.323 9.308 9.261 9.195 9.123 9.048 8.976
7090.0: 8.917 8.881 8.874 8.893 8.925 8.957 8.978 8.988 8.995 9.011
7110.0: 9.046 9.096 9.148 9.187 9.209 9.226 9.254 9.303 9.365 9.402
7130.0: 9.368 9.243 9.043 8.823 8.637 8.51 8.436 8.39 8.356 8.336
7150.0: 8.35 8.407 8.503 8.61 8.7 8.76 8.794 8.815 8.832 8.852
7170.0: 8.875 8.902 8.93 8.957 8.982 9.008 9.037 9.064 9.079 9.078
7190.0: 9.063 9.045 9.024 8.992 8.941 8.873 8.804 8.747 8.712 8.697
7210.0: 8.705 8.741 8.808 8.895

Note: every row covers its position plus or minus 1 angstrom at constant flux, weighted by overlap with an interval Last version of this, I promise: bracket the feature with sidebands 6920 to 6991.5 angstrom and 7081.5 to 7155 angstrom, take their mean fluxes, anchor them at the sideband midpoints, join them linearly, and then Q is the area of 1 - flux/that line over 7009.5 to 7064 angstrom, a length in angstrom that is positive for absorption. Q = -2.9 angstrom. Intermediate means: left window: 8.82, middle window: 9.34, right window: 8.93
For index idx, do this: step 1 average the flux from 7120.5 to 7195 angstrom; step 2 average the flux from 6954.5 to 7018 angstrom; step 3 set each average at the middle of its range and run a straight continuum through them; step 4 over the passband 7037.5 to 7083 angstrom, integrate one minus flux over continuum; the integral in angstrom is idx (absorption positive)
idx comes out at -2.28 angstrom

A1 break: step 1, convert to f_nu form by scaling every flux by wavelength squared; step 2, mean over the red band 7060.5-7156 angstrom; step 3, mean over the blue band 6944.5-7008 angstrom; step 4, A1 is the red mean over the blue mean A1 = 1.04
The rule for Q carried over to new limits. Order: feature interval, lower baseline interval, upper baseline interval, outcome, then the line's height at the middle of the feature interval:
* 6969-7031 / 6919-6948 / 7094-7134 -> -1.36 angstrom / 8.81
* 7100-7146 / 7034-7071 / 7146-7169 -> -0.72 angstrom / 8.88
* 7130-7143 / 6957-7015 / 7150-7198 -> 0.09 angstrom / 8.89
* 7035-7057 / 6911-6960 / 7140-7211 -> -2.02 angstrom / 8.73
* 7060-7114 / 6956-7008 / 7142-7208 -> -1.37 angstrom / 8.86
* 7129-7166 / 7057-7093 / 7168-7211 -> 1.39 angstrom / 9.01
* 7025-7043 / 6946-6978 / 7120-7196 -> -0.84 angstrom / 8.94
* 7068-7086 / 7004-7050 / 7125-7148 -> -0.28 angstrom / 9.08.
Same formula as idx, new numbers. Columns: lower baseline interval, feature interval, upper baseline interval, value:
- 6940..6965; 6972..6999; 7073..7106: 0.4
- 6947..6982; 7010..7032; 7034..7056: 0.4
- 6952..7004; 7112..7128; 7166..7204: -0.5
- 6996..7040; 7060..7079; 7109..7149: -0.3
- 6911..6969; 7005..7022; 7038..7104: -0.1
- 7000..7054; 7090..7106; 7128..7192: 0.2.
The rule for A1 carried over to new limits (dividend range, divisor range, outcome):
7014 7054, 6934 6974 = 1.07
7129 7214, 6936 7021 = 1.04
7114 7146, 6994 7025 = 1.03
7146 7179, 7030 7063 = 0.95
